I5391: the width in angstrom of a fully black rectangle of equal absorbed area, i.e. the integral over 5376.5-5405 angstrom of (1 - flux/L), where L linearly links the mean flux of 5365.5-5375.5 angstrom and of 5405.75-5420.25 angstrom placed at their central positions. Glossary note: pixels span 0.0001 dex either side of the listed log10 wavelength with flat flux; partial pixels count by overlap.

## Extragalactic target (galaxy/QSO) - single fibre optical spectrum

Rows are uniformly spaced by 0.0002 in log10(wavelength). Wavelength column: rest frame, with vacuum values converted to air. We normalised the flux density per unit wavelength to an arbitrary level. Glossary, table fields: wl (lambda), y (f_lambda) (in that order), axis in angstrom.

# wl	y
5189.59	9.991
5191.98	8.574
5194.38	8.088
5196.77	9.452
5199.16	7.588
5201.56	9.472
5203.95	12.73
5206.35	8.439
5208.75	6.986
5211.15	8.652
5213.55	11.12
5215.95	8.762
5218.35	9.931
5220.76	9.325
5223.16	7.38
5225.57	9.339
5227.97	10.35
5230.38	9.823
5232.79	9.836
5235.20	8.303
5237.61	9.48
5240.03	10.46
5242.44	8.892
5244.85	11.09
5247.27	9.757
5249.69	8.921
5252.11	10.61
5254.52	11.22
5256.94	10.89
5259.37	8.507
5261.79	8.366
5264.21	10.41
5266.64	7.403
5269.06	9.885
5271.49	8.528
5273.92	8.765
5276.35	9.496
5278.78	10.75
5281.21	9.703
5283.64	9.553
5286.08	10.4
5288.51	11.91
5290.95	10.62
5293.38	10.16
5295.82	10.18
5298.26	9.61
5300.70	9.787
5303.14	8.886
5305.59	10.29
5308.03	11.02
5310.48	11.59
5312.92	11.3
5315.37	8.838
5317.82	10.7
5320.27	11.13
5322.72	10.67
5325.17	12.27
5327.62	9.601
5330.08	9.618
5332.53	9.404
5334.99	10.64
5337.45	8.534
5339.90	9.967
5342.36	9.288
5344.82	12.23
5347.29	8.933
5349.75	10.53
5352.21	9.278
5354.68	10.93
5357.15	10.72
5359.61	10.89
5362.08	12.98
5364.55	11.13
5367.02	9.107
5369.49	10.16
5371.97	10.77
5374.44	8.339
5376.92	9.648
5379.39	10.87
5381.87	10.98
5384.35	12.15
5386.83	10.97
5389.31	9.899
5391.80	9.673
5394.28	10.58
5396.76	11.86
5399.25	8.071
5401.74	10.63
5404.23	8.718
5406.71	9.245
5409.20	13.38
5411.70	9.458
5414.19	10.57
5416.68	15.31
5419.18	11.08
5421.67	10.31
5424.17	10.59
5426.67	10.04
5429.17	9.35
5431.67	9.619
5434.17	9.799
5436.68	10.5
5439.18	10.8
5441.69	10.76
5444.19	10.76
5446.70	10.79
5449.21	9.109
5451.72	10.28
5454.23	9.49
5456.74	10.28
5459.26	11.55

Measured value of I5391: 0.41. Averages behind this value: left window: 9.66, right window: 11.6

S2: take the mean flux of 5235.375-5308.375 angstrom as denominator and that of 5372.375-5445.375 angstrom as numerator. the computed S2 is 1.1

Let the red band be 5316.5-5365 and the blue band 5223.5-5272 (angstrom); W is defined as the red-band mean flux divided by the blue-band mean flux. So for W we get 1.1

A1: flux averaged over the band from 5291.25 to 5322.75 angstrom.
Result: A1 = 10.3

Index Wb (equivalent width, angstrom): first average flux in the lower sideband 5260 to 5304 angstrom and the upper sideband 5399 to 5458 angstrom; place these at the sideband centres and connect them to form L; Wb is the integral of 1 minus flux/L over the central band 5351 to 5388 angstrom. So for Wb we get -1.7 angstrom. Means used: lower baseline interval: 9.68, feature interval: 10.6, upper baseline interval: 10.4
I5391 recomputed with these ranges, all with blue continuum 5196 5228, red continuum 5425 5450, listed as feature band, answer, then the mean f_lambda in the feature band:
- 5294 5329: -2.81 angstrom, 10.4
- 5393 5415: -0.52 angstrom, 10.3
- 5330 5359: -0.77 angstrom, 10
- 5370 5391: -1.04 angstrom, 10.4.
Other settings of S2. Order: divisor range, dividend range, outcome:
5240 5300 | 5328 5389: 1.05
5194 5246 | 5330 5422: 1.12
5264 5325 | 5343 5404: 1.03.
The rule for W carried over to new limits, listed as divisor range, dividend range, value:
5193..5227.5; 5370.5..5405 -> 1.12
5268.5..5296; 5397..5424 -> 1.07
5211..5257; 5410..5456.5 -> 1.08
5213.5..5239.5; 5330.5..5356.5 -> 1.06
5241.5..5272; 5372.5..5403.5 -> 1.07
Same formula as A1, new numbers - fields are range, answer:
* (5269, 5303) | 9.92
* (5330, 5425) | 10.5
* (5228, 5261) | 9.83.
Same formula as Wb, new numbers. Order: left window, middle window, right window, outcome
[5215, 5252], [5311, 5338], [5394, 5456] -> -1.1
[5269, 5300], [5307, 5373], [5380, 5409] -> -1.8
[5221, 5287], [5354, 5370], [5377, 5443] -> -1.0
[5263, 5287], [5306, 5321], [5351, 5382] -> -1.3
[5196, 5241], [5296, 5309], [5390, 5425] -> 0.0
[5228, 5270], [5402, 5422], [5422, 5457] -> -1.9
